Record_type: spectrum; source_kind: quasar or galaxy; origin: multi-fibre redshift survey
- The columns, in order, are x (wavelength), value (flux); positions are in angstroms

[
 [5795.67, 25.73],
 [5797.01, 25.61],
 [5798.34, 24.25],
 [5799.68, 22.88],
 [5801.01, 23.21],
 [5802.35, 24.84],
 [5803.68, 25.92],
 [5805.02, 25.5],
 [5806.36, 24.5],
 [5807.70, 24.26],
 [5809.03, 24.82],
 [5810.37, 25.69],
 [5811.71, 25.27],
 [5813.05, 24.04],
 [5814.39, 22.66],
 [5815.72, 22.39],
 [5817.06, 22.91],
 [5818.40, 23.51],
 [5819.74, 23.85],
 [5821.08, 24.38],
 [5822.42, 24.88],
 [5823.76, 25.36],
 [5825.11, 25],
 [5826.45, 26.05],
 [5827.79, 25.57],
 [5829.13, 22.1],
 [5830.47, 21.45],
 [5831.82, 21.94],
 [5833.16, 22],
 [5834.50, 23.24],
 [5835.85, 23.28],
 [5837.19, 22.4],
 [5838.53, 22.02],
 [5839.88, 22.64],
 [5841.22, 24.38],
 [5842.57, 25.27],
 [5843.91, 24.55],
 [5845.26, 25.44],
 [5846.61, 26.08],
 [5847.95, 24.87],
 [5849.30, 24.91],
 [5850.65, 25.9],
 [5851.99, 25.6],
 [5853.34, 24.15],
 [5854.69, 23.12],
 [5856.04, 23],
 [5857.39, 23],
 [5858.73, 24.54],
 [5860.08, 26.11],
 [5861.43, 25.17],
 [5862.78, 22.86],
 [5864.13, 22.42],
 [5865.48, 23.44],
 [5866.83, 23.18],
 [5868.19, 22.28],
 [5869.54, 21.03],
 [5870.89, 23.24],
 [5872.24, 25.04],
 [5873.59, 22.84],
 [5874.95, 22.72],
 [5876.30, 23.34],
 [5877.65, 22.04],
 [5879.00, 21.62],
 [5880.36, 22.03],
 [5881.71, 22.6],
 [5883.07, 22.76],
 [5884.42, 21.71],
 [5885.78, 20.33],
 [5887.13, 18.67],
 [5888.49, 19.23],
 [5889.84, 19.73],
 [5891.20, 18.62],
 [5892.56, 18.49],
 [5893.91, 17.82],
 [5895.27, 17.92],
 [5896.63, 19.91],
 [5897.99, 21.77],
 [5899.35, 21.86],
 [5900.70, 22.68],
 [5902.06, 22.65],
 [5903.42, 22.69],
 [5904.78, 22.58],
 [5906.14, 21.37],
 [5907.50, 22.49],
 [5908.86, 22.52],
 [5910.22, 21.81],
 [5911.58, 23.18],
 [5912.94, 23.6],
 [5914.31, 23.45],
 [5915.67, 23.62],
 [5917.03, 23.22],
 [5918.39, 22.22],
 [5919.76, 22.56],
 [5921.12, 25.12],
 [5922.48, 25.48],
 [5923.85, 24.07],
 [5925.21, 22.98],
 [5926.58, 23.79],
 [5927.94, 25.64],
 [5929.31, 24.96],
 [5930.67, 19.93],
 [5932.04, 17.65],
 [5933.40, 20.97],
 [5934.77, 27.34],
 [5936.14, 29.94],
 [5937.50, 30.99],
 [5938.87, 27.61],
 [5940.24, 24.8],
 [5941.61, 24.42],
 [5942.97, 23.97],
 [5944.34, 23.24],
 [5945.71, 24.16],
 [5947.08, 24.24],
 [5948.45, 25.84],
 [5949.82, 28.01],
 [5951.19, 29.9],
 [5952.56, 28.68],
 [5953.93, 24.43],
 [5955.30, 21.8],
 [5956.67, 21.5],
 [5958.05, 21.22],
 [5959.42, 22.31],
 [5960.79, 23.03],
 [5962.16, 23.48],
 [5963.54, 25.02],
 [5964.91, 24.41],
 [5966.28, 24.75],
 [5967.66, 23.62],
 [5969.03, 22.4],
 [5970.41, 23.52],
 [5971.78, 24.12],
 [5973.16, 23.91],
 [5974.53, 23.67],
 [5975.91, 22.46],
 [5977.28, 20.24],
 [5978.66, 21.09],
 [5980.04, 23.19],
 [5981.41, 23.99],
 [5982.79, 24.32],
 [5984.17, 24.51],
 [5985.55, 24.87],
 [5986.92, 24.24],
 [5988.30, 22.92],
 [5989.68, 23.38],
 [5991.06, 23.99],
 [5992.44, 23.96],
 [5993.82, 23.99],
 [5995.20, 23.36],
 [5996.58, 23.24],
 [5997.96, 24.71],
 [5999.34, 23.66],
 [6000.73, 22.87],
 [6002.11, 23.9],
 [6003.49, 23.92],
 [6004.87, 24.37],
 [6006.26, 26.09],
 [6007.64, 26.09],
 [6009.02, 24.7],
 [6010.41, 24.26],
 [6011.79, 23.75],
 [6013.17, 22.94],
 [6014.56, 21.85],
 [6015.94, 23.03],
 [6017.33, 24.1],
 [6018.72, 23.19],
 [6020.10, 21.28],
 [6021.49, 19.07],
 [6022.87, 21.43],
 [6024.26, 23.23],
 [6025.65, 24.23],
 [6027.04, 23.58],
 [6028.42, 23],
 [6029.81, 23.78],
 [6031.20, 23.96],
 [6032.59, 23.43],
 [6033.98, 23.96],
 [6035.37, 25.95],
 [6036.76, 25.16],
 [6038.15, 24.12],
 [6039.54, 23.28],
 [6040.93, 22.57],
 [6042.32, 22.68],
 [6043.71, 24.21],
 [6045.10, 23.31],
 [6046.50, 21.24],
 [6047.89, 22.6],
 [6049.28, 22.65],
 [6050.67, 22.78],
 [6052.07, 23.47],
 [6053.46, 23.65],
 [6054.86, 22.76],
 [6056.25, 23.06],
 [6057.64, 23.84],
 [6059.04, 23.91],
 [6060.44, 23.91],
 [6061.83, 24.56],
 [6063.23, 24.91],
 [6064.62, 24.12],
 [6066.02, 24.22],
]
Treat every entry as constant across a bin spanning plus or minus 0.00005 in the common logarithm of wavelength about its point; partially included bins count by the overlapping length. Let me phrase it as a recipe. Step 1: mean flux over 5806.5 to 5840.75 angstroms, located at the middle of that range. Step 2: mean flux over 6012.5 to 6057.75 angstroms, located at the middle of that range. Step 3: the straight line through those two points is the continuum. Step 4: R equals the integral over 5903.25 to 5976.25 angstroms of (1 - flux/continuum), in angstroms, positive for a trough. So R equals -1.9 angstroms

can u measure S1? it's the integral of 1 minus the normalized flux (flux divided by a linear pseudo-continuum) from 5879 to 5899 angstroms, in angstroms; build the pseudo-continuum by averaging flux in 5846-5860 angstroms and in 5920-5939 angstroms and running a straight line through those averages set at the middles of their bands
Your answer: 3.6 angstroms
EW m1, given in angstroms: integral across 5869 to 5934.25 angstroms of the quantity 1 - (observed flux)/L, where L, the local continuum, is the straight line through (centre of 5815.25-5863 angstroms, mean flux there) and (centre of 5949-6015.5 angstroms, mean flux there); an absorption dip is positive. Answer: 5.3 angstroms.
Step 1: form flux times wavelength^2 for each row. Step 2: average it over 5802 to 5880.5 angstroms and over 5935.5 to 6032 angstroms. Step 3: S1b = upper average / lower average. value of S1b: 1.06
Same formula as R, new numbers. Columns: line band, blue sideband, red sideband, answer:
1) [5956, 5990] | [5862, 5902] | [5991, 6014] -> 0.24 angstroms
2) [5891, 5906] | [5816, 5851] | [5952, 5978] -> 1.86 angstroms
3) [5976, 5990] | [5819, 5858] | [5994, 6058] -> 0.20 angstroms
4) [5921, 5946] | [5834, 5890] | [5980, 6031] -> -1.26 angstroms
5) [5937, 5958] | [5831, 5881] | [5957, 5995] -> -1.74 angstroms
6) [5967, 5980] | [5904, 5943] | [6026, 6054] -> 0.50 angstroms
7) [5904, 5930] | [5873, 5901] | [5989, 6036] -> -2.28 angstroms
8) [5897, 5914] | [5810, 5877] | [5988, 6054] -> 0.92 angstroms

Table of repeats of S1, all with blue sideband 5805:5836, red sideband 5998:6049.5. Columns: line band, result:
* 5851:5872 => 0.2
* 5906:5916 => 0.4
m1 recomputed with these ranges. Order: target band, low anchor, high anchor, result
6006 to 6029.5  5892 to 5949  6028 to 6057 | 0.14 angstroms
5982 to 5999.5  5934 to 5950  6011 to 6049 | 0.38 angstroms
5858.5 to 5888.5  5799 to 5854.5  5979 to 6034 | 1.72 angstroms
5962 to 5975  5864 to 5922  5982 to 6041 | -0.49 angstroms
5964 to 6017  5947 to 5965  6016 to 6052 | 0.53 angstroms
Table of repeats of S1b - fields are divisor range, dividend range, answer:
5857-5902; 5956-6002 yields 1.11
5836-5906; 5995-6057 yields 1.09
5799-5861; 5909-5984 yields 1.03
